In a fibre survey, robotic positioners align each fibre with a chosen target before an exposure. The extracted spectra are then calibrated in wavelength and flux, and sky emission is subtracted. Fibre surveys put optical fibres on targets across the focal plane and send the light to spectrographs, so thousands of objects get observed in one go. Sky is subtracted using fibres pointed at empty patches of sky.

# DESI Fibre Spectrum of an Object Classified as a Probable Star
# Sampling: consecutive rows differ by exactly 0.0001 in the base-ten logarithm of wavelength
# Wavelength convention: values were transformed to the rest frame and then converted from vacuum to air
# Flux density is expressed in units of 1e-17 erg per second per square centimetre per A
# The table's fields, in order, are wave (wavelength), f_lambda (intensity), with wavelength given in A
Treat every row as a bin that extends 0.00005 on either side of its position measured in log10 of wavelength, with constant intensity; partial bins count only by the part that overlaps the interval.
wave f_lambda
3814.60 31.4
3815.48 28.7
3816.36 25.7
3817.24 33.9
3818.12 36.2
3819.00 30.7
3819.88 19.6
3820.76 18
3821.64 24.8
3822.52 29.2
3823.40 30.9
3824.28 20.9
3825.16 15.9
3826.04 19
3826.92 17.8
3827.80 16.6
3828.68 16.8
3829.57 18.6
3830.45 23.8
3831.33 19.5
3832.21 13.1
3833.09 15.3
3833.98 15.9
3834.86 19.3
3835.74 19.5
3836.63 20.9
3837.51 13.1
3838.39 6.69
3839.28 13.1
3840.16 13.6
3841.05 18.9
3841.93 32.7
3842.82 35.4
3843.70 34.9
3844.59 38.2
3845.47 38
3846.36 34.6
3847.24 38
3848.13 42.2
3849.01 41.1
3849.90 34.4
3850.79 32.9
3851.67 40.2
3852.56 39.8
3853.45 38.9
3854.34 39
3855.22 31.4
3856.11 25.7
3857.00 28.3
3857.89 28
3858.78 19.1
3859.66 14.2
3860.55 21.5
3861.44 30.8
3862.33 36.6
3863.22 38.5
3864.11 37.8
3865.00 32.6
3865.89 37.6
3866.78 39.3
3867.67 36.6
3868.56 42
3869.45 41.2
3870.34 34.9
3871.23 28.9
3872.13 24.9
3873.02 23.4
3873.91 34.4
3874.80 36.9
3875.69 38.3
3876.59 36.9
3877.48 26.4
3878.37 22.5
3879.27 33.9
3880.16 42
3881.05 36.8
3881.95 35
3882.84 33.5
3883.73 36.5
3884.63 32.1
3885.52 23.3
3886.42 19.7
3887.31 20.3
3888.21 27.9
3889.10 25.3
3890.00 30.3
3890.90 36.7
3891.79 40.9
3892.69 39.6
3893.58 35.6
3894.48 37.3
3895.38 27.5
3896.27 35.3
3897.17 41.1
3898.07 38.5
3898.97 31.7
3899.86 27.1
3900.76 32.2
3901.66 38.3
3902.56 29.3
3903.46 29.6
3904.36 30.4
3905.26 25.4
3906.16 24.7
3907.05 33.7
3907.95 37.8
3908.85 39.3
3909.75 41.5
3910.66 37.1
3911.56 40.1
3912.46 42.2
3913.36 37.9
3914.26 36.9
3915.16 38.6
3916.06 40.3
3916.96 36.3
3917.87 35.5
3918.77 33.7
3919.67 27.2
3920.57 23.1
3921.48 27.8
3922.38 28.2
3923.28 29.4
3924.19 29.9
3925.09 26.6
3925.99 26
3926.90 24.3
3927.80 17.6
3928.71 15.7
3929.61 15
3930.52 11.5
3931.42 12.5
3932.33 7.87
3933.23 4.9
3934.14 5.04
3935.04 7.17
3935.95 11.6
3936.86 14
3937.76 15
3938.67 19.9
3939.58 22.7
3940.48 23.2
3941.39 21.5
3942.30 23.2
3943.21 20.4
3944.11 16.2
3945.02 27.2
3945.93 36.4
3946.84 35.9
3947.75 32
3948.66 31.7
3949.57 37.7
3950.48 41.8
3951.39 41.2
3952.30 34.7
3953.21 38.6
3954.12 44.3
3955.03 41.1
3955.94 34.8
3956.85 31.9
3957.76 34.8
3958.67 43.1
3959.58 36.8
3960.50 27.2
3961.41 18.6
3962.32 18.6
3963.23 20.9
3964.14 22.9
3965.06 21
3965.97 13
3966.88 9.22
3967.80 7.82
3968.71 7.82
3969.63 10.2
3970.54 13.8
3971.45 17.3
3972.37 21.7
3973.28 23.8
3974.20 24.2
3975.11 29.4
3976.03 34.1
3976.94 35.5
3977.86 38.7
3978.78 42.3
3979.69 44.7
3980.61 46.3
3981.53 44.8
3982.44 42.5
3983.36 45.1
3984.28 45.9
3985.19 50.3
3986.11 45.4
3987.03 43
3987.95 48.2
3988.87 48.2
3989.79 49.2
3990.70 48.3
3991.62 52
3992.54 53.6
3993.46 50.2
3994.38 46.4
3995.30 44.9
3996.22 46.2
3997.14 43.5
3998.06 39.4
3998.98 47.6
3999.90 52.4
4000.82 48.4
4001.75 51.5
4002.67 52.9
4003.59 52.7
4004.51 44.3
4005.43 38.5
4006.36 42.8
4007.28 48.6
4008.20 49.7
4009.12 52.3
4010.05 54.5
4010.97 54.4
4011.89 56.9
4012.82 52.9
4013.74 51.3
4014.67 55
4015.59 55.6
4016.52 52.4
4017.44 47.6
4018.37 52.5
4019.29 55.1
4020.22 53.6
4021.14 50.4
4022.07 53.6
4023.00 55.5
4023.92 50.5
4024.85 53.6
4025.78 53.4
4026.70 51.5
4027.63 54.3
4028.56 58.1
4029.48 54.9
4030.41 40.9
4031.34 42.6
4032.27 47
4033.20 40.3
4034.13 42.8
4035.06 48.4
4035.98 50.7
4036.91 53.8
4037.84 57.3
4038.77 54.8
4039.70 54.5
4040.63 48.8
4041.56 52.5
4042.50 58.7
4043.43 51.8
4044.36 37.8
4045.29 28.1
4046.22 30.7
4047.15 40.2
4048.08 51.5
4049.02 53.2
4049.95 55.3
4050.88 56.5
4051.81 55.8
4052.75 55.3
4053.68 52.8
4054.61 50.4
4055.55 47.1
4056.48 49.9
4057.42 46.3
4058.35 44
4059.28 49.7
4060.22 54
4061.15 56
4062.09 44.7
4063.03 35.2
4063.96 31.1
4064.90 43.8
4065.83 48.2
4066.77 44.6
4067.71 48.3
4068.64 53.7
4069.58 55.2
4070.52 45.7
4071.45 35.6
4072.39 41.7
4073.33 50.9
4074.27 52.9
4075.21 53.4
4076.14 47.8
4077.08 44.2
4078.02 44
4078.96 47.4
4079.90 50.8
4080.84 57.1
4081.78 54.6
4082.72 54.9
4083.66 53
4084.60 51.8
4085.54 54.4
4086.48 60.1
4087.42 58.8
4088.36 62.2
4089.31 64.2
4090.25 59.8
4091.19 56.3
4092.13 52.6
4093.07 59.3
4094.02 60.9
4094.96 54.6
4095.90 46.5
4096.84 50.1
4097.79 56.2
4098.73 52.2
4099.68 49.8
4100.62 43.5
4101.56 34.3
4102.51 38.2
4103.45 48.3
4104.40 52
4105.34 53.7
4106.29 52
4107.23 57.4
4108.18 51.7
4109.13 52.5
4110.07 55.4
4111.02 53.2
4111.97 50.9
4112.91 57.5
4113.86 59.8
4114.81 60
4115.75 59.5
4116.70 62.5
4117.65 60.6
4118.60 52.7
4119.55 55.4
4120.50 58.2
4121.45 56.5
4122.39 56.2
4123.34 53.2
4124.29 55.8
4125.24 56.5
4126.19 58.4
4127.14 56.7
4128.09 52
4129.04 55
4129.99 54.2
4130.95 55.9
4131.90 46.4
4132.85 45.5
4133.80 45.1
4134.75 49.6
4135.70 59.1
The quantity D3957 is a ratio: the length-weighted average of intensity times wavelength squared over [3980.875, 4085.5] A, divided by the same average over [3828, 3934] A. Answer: 1.8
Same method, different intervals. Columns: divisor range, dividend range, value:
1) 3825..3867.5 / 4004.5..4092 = 2.04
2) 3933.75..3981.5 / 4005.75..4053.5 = 1.97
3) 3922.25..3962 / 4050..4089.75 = 2.10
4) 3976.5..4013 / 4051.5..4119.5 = 1.14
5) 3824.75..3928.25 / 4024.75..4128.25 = 1.87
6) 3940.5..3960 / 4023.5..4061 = 1.55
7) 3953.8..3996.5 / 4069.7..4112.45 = 1.59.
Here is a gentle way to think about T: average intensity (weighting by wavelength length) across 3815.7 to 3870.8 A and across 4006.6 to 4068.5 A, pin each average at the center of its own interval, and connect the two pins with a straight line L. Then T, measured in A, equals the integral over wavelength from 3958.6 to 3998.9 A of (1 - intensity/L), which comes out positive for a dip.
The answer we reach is 8.3 A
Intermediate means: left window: 27.8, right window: 49.7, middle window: 34.5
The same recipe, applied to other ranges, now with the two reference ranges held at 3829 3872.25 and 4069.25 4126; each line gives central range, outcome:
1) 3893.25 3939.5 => 9.7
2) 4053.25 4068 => 0.9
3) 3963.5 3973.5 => 6.2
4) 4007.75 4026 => -3.1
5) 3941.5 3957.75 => 2.3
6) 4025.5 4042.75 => -1.4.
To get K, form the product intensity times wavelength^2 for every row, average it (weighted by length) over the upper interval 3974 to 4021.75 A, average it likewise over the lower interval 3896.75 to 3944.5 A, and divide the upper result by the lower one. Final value 1.9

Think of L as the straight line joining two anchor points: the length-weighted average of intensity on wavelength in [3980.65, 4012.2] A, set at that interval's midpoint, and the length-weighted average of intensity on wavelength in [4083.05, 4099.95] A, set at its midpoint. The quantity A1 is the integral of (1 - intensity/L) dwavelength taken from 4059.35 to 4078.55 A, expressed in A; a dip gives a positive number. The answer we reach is 2.6 A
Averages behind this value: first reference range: 48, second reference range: 55.8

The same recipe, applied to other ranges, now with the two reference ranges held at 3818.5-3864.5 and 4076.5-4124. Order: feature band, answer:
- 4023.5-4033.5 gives -0.81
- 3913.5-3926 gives 1.01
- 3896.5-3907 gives 0.26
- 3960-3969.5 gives 5.49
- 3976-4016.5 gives -4.68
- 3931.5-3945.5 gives 7.93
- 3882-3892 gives 0.47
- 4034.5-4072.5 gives 0.45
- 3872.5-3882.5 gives -1.05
